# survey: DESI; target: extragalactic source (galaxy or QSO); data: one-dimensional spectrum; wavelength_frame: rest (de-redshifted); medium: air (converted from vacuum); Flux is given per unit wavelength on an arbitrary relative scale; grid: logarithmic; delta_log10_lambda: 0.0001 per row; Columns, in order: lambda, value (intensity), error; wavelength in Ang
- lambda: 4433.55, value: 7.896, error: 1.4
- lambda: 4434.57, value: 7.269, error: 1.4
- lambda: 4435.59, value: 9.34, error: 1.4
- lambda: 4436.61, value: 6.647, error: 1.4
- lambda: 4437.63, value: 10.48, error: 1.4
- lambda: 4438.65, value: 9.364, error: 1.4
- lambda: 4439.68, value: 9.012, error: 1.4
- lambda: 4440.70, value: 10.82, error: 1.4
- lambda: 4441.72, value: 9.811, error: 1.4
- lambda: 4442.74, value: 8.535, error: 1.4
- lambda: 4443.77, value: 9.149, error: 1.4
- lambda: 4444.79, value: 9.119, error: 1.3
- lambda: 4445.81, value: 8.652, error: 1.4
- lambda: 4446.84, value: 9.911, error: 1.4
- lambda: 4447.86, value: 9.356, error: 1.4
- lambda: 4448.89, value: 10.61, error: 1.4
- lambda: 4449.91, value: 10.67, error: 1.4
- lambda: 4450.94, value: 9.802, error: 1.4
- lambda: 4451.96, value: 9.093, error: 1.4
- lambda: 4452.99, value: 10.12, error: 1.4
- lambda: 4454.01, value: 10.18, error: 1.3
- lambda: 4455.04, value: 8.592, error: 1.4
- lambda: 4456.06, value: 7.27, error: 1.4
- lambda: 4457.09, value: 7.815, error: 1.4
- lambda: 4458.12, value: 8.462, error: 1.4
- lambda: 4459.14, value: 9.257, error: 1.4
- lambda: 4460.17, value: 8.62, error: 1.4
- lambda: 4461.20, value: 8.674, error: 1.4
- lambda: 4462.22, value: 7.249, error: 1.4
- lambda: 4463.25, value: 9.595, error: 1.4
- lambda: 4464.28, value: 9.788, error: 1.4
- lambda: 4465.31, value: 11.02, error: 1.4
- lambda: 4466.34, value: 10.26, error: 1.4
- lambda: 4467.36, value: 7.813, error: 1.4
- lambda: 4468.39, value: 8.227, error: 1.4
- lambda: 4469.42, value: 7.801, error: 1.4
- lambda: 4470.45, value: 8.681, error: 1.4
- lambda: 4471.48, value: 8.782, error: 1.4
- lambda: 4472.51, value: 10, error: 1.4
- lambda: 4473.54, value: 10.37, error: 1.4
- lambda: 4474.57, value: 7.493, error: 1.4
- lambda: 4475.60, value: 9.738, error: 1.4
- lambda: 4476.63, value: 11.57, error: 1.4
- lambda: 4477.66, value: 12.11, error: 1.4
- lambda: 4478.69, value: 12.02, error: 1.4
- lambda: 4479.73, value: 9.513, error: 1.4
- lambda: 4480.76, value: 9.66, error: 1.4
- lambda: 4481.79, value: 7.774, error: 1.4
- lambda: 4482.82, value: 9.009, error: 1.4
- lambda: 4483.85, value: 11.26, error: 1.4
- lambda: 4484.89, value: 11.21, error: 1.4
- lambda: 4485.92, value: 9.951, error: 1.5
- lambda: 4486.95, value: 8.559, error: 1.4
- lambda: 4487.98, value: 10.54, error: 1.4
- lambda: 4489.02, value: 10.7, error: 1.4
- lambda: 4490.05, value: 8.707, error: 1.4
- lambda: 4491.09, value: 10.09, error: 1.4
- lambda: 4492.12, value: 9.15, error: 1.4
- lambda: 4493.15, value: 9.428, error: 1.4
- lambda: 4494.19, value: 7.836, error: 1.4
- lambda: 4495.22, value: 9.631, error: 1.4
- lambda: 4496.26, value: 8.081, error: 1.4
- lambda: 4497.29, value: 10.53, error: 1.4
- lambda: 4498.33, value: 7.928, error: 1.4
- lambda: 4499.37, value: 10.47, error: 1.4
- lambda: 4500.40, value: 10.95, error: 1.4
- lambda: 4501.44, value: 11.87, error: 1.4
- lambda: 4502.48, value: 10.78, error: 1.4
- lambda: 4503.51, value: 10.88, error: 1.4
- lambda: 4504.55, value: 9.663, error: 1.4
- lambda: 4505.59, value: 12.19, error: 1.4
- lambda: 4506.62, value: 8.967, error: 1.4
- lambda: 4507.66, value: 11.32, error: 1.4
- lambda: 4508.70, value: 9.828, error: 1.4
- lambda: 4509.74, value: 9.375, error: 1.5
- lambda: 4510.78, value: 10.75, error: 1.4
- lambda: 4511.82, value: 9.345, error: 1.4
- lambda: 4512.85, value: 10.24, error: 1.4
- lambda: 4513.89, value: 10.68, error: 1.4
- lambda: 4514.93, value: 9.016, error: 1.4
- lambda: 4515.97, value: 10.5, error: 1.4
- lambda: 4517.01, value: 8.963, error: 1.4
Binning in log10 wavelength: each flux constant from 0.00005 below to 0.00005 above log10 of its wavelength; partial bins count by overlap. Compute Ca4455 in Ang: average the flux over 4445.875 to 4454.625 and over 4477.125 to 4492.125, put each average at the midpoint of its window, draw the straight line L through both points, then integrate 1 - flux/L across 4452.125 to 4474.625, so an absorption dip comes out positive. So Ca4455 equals 2.26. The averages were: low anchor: 9.88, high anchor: 10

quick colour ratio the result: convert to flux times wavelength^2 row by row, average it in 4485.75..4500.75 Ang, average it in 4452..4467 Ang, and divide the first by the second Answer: 1.06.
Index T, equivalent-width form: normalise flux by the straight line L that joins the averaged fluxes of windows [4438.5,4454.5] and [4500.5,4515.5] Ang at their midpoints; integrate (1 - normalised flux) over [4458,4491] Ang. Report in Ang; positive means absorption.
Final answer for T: 1.5 Ang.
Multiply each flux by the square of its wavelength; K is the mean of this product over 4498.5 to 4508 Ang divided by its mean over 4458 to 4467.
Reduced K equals 1.18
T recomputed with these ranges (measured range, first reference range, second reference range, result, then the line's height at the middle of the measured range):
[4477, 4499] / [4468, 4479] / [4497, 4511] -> 0.6 Ang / 10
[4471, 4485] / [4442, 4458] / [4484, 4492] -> -0.3 Ang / 9.79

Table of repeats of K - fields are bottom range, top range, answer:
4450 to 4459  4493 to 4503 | 1.10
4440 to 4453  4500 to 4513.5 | 1.12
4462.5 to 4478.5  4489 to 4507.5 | 1.05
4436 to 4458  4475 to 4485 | 1.13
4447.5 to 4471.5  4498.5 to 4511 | 1.18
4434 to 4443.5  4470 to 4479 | 1.13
